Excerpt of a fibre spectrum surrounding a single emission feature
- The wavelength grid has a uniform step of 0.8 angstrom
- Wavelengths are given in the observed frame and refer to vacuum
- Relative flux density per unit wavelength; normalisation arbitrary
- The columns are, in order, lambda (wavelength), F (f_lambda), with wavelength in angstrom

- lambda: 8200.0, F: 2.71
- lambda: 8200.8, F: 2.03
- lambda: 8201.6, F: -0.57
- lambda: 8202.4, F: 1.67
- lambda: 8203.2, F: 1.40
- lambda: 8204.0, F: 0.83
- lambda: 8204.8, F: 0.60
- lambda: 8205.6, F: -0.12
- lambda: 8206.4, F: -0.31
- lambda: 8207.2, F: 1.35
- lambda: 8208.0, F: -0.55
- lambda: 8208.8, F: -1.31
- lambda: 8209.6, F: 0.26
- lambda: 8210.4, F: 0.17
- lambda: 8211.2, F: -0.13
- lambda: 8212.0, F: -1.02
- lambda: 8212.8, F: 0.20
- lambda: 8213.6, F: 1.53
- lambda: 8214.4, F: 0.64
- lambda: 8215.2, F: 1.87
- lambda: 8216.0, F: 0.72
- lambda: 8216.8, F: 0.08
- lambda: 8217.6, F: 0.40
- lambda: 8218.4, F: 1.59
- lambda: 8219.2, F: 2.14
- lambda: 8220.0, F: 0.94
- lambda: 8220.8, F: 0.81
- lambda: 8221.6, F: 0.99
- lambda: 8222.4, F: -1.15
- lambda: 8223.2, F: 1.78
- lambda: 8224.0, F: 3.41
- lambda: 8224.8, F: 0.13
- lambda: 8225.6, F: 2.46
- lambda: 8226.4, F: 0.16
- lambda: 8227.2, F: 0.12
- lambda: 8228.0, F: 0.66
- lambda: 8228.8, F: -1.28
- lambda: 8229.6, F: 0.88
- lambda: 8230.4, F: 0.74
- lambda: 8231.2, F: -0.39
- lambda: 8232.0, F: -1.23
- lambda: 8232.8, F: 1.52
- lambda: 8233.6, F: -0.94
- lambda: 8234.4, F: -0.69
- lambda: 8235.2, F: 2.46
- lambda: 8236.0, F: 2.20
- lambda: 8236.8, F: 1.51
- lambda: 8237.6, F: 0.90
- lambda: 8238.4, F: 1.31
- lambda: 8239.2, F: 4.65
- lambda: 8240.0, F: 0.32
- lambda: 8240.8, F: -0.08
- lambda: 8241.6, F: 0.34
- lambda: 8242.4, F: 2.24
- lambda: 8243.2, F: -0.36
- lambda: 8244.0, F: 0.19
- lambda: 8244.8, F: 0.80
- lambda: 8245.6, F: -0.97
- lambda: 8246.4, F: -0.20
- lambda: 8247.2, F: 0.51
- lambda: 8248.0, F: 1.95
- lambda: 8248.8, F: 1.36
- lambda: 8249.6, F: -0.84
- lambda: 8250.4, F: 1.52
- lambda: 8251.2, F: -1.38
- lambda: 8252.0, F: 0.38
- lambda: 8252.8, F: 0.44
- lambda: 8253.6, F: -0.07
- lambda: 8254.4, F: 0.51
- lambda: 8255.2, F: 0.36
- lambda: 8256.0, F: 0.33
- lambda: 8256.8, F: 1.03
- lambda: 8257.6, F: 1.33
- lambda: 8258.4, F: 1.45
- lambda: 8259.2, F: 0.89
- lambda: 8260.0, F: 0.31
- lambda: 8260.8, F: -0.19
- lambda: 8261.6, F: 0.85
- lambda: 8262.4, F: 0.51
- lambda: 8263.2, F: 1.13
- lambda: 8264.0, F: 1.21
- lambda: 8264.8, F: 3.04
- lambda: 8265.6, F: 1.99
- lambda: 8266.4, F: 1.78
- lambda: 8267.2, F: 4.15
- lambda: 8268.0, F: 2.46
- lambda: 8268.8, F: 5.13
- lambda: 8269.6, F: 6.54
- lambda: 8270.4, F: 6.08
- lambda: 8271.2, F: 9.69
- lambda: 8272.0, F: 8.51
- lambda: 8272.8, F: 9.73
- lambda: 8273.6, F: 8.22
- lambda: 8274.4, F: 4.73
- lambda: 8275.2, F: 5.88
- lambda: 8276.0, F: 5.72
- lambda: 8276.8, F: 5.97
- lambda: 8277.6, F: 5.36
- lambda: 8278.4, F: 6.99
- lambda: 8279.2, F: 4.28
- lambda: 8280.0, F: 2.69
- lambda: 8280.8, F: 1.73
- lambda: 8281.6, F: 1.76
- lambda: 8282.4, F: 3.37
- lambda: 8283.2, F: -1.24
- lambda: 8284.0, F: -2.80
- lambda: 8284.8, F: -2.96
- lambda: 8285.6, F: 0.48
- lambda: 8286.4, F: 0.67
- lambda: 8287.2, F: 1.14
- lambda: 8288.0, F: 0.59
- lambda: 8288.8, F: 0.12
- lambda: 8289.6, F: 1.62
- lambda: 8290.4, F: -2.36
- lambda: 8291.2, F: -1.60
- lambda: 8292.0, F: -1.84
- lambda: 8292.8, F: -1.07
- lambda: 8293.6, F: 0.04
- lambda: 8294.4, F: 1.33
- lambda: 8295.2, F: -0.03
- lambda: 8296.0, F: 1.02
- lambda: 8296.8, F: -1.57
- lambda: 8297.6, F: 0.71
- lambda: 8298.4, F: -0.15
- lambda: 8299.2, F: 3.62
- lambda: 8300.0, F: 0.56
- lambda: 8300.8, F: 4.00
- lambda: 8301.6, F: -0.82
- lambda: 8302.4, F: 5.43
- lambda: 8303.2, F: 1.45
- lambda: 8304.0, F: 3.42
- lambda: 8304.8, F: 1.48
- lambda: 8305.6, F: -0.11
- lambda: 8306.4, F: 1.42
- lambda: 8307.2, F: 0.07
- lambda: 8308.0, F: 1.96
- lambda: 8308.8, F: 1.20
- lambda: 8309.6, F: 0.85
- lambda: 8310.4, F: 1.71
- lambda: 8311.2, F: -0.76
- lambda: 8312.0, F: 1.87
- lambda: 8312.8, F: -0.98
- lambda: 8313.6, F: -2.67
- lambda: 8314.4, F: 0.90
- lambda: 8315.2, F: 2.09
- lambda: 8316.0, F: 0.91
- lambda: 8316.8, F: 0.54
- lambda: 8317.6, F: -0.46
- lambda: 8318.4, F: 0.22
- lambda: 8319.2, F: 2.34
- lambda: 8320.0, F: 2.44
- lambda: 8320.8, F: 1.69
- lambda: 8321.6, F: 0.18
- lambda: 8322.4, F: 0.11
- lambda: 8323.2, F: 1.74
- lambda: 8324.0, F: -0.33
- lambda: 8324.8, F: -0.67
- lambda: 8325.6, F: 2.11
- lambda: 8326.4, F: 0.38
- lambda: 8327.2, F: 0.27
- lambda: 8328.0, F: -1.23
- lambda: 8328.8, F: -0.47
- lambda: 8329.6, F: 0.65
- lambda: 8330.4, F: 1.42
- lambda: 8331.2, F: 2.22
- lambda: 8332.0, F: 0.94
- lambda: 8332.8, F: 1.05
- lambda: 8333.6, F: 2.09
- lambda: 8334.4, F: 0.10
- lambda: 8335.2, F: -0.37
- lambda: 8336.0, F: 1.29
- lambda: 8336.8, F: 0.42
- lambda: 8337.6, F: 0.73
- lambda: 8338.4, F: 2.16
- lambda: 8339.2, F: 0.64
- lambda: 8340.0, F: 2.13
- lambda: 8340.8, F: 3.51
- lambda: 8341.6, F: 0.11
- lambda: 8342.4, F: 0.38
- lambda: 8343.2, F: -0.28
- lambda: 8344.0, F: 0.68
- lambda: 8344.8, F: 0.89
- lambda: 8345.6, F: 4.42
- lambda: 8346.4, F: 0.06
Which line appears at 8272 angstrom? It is [O II] 3727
